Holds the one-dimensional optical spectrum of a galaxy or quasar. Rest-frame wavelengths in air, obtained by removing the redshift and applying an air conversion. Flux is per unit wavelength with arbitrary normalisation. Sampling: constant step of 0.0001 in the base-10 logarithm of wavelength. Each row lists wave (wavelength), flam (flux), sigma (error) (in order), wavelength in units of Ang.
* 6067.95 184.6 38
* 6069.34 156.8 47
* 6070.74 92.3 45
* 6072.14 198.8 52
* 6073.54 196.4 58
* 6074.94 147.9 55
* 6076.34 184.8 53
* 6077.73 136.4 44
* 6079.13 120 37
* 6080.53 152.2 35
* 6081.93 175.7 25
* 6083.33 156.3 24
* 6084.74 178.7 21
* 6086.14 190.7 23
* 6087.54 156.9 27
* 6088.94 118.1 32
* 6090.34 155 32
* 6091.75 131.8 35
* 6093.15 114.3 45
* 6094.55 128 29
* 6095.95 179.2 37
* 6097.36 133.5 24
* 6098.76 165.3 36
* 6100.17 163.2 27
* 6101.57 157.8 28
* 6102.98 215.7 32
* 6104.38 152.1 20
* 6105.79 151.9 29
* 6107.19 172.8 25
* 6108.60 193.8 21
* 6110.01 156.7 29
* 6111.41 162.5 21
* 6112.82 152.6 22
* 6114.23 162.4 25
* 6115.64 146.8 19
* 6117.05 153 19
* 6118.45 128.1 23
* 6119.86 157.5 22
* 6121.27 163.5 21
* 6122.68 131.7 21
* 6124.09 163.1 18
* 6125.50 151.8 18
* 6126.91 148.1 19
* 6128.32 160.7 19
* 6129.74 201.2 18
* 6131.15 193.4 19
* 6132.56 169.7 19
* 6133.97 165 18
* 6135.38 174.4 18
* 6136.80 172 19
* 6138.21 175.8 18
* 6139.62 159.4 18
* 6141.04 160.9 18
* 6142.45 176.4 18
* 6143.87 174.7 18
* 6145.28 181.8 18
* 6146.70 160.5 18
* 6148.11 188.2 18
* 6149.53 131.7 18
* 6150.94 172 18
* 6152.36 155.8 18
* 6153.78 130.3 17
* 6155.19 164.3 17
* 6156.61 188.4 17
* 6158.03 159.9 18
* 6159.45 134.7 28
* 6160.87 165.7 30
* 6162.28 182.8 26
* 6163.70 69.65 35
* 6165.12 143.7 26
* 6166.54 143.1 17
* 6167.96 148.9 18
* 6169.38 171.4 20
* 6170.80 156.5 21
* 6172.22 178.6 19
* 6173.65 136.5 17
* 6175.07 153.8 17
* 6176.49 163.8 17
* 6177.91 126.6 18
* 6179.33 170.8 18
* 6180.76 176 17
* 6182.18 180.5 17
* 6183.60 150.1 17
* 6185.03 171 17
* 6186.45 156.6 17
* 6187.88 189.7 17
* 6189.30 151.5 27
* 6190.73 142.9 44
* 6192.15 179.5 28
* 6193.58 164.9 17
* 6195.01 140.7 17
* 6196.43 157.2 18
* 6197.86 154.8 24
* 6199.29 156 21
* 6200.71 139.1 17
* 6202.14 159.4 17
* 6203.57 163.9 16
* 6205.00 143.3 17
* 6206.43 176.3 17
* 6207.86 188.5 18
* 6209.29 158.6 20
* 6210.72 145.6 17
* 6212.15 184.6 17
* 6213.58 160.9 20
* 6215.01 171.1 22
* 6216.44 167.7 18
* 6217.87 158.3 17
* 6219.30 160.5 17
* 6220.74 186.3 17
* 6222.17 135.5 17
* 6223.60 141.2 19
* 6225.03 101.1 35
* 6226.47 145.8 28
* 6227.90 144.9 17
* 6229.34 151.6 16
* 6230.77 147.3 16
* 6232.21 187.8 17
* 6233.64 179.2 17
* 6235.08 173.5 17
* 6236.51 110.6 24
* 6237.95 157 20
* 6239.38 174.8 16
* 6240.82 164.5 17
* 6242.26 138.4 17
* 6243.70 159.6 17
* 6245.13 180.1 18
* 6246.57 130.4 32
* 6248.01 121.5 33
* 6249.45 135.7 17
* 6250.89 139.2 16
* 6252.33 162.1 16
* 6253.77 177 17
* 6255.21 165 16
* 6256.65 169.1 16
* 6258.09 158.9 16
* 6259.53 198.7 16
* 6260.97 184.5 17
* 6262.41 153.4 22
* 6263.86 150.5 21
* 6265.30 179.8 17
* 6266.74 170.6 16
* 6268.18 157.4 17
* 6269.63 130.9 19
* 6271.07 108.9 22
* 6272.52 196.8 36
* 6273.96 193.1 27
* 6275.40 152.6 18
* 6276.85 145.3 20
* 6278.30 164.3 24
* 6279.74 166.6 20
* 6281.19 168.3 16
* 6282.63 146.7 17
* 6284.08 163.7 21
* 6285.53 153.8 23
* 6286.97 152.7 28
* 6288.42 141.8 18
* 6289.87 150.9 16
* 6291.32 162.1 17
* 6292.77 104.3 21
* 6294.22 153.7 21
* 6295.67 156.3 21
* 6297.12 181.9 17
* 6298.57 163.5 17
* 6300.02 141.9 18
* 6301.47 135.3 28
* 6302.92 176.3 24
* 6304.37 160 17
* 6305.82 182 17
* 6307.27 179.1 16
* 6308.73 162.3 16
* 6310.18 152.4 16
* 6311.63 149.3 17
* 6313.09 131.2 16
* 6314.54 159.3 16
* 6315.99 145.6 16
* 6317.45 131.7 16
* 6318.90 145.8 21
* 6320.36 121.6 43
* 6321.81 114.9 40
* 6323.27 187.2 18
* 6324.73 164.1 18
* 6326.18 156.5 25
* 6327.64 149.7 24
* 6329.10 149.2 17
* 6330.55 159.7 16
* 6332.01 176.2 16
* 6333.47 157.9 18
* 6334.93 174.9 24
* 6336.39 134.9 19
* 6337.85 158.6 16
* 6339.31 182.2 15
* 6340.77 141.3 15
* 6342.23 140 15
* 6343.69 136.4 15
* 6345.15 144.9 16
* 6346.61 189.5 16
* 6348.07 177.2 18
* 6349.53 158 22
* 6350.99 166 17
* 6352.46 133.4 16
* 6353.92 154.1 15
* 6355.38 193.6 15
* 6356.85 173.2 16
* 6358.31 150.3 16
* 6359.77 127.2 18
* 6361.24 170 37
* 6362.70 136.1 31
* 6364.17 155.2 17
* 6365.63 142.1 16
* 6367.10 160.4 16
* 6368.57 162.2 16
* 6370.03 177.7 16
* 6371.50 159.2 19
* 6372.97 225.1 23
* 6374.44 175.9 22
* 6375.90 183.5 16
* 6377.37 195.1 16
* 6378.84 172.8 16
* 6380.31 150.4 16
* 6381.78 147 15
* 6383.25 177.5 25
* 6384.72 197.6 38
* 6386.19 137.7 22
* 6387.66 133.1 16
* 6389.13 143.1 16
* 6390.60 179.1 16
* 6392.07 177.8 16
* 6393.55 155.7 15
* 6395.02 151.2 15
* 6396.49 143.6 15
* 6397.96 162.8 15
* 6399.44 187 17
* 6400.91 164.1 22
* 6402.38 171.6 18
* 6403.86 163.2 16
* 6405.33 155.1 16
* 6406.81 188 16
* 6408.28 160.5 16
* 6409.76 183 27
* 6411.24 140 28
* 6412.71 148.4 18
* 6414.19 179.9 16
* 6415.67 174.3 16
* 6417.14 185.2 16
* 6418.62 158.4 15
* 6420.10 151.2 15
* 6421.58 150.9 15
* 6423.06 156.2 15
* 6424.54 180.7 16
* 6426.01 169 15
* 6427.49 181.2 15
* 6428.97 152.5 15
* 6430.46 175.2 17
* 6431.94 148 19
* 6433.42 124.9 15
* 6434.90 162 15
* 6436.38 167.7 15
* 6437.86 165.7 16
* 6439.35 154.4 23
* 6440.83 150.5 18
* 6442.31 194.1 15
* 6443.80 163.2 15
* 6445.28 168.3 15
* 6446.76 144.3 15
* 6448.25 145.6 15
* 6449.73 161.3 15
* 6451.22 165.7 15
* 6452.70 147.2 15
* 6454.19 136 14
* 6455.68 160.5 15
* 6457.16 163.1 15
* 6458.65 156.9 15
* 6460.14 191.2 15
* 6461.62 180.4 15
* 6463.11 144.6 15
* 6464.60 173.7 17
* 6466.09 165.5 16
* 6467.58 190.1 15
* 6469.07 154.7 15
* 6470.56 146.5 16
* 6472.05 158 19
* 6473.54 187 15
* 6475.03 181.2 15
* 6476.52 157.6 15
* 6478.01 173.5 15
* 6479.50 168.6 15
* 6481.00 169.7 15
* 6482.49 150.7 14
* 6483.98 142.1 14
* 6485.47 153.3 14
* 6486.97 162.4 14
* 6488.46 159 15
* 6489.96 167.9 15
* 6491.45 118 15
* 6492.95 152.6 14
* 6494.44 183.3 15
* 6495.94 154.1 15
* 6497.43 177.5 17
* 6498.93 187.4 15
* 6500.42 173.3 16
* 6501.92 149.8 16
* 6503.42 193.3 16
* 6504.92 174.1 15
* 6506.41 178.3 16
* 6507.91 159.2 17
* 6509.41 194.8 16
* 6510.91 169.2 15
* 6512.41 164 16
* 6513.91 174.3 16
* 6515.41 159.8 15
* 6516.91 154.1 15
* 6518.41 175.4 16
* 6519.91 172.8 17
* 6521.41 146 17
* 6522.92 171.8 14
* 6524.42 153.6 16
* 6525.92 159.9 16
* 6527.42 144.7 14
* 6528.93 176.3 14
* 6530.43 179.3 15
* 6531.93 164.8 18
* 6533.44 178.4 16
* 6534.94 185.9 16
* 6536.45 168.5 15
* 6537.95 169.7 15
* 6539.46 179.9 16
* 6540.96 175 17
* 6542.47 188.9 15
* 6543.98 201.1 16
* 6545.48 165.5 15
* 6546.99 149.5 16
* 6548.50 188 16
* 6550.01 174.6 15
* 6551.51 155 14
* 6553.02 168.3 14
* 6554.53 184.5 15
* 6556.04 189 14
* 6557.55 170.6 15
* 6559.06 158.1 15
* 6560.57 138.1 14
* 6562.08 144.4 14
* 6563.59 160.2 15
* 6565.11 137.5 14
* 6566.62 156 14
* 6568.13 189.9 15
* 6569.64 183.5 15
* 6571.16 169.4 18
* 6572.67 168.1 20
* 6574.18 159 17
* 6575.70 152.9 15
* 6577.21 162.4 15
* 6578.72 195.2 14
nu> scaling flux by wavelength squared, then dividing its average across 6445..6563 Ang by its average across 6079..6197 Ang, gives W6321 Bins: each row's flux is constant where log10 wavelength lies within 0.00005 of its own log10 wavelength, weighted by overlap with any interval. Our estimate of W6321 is 1.17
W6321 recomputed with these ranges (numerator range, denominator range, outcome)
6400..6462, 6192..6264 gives 1.10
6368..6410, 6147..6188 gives 1.15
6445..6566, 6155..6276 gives 1.15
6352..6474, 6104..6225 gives 1.10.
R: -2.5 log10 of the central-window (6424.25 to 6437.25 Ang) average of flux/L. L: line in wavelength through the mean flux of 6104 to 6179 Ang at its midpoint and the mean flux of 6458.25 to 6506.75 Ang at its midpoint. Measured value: 0.02 mag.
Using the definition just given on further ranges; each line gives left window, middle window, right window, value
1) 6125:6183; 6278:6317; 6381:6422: 0.048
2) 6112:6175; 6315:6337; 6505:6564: 0.085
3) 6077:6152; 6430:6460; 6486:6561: 0.060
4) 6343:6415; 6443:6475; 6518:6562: 0.027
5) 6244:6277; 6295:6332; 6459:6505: 0.043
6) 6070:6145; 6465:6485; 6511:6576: 0.010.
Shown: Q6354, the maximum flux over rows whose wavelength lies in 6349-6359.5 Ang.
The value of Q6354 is 193.6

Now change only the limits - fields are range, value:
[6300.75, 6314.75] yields 182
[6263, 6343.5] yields 196.8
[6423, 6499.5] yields 194.1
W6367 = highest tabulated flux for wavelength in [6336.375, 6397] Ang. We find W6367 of 225.1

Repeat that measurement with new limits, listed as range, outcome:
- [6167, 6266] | 198.7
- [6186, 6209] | 189.7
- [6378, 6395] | 197.6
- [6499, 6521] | 194.8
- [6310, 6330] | 187.2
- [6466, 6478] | 190.1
